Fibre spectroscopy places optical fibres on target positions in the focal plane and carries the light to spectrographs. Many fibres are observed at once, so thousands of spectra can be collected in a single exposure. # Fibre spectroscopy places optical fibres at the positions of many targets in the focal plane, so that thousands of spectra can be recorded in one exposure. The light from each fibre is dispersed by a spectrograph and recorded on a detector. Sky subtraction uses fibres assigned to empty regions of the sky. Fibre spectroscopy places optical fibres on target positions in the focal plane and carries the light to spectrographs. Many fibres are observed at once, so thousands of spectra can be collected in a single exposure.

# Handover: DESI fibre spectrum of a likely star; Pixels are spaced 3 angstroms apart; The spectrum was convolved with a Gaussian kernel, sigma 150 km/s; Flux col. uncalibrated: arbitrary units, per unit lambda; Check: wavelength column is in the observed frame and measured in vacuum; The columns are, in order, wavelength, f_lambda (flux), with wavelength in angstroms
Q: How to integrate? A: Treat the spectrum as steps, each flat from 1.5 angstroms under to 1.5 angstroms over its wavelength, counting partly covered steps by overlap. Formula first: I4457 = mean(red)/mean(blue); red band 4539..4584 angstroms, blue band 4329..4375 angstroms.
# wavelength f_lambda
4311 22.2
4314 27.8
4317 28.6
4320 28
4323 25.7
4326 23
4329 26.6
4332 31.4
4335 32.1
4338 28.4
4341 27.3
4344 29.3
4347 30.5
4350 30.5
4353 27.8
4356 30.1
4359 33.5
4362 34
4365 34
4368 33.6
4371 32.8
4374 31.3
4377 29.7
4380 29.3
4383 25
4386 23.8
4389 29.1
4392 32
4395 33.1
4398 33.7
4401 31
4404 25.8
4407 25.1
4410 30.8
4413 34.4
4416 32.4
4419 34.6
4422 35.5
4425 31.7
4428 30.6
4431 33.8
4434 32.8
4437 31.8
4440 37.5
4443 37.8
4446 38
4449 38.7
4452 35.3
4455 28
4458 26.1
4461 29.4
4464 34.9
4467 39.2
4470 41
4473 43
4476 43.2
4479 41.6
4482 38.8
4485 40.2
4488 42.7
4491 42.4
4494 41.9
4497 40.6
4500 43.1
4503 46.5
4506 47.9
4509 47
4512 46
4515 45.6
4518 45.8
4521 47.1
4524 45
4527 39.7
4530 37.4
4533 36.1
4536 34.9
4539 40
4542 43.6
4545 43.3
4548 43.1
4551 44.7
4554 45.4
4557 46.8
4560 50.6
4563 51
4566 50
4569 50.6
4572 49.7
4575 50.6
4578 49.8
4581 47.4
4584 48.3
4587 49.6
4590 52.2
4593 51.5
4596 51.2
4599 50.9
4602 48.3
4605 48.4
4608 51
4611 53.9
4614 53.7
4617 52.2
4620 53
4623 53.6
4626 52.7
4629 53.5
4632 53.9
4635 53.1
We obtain 1.53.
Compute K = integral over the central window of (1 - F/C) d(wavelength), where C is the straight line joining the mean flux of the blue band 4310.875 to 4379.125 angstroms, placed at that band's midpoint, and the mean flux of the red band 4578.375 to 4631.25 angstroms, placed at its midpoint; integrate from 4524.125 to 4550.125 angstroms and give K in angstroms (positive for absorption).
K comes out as 3.1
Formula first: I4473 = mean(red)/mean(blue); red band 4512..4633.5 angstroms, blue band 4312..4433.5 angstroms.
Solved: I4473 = 1.6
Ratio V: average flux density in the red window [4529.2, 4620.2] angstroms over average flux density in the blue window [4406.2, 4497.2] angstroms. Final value 1.3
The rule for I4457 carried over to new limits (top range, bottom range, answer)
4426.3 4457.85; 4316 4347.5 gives 1.21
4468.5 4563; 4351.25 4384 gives 1.39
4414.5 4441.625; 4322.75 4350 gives 1.17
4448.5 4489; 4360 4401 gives 1.20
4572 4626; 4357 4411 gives 1.67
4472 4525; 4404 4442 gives 1.35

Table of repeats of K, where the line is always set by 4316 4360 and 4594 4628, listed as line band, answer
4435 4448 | 0.44 angstroms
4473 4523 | -1.77 angstroms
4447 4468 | 3.12 angstroms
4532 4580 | 1.48 angstroms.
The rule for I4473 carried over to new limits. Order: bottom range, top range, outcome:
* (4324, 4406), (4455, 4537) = 1.36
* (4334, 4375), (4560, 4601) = 1.62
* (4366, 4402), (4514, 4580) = 1.48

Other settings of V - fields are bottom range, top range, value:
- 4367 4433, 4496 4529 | 1.45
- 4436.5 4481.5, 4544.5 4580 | 1.32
